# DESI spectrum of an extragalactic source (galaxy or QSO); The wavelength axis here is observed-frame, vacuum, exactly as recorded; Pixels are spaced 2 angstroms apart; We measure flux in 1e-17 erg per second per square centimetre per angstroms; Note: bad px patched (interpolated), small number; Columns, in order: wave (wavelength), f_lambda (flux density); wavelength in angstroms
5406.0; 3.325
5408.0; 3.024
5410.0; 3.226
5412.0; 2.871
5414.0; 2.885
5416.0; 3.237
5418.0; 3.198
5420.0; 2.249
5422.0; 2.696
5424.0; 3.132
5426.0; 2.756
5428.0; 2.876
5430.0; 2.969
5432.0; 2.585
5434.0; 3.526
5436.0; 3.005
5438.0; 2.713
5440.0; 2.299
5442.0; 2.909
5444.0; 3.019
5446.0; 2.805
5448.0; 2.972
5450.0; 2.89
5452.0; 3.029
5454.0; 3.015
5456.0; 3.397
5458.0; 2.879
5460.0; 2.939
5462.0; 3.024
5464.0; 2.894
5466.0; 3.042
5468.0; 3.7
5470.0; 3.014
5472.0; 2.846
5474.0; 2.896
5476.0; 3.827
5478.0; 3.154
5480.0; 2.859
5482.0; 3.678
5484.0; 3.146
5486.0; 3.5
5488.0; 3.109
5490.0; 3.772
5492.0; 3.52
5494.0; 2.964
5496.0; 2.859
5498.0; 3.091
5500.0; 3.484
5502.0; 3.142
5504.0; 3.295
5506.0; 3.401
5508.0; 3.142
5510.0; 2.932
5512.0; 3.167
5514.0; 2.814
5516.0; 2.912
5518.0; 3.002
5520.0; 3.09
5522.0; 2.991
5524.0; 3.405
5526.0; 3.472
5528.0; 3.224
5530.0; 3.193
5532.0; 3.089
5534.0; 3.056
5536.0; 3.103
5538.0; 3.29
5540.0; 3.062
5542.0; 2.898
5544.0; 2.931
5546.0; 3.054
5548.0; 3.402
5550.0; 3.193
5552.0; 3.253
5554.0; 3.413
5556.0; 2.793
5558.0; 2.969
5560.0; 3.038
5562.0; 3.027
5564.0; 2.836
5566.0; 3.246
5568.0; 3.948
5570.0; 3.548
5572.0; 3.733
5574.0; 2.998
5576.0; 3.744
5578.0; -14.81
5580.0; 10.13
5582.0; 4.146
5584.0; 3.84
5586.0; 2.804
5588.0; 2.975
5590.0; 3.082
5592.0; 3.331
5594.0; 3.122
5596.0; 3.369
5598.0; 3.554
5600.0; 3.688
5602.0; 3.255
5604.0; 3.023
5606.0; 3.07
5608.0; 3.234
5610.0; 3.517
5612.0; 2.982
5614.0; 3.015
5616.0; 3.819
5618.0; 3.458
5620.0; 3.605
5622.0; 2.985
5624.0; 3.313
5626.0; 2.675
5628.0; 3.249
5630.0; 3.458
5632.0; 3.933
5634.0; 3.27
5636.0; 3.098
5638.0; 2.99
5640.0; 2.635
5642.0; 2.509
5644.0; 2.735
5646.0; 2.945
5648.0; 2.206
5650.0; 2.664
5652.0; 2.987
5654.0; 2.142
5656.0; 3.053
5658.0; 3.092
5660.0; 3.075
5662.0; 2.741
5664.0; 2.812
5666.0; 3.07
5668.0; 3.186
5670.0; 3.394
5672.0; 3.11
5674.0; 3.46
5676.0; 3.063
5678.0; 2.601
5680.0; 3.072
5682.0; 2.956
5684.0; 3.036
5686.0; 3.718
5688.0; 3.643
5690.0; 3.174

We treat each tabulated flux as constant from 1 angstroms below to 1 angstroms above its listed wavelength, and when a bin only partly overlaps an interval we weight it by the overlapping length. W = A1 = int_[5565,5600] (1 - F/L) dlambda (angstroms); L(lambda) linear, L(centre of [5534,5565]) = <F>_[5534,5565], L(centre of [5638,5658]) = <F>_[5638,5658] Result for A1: 2.0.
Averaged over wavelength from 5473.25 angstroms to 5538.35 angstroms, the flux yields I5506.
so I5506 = 3.2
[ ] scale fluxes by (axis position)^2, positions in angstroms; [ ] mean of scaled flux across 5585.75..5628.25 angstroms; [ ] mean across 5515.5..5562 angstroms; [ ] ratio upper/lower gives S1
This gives 1.1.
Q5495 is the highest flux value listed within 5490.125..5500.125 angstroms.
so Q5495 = 3.52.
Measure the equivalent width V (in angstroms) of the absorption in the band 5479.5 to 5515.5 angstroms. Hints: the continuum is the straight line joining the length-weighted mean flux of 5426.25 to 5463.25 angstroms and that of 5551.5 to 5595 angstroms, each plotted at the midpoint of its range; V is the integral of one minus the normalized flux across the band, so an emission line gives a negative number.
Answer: -4.4 angstroms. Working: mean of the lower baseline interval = 2.93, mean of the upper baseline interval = 2.77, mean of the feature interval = 3.22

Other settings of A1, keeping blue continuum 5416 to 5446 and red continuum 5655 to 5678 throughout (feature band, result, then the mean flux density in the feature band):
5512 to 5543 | -1.67 angstroms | 3.11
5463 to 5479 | -1.50 angstroms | 3.17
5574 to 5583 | 5.86 angstroms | 1.05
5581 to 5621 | -4.36 angstroms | 3.34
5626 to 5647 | -0.11 angstroms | 3.06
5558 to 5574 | -1.66 angstroms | 3.29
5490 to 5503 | -1.34 angstroms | 3.22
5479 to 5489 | -1.19 angstroms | 3.26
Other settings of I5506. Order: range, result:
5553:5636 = 3.03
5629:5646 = 3.07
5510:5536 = 3.11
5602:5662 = 3.06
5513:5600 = 2.97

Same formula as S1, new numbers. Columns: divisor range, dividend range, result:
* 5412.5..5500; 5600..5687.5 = 1.08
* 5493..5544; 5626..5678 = 1.00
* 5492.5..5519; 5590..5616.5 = 1.10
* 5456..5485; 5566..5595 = 0.87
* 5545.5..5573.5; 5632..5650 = 0.91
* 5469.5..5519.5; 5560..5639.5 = 0.99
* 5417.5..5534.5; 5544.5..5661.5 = 1.02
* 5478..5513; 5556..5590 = 0.84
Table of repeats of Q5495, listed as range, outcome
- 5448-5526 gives 3.827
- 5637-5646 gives 2.99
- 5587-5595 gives 3.331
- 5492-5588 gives 10.13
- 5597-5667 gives 3.933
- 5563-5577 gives 3.948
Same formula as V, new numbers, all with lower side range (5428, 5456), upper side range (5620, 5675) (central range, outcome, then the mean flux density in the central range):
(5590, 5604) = -1.7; 3.34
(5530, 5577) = -3.7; 3.2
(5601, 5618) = -1.5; 3.25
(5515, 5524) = -0.3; 3.04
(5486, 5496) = -1.3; 3.31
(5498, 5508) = -1.2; 3.29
